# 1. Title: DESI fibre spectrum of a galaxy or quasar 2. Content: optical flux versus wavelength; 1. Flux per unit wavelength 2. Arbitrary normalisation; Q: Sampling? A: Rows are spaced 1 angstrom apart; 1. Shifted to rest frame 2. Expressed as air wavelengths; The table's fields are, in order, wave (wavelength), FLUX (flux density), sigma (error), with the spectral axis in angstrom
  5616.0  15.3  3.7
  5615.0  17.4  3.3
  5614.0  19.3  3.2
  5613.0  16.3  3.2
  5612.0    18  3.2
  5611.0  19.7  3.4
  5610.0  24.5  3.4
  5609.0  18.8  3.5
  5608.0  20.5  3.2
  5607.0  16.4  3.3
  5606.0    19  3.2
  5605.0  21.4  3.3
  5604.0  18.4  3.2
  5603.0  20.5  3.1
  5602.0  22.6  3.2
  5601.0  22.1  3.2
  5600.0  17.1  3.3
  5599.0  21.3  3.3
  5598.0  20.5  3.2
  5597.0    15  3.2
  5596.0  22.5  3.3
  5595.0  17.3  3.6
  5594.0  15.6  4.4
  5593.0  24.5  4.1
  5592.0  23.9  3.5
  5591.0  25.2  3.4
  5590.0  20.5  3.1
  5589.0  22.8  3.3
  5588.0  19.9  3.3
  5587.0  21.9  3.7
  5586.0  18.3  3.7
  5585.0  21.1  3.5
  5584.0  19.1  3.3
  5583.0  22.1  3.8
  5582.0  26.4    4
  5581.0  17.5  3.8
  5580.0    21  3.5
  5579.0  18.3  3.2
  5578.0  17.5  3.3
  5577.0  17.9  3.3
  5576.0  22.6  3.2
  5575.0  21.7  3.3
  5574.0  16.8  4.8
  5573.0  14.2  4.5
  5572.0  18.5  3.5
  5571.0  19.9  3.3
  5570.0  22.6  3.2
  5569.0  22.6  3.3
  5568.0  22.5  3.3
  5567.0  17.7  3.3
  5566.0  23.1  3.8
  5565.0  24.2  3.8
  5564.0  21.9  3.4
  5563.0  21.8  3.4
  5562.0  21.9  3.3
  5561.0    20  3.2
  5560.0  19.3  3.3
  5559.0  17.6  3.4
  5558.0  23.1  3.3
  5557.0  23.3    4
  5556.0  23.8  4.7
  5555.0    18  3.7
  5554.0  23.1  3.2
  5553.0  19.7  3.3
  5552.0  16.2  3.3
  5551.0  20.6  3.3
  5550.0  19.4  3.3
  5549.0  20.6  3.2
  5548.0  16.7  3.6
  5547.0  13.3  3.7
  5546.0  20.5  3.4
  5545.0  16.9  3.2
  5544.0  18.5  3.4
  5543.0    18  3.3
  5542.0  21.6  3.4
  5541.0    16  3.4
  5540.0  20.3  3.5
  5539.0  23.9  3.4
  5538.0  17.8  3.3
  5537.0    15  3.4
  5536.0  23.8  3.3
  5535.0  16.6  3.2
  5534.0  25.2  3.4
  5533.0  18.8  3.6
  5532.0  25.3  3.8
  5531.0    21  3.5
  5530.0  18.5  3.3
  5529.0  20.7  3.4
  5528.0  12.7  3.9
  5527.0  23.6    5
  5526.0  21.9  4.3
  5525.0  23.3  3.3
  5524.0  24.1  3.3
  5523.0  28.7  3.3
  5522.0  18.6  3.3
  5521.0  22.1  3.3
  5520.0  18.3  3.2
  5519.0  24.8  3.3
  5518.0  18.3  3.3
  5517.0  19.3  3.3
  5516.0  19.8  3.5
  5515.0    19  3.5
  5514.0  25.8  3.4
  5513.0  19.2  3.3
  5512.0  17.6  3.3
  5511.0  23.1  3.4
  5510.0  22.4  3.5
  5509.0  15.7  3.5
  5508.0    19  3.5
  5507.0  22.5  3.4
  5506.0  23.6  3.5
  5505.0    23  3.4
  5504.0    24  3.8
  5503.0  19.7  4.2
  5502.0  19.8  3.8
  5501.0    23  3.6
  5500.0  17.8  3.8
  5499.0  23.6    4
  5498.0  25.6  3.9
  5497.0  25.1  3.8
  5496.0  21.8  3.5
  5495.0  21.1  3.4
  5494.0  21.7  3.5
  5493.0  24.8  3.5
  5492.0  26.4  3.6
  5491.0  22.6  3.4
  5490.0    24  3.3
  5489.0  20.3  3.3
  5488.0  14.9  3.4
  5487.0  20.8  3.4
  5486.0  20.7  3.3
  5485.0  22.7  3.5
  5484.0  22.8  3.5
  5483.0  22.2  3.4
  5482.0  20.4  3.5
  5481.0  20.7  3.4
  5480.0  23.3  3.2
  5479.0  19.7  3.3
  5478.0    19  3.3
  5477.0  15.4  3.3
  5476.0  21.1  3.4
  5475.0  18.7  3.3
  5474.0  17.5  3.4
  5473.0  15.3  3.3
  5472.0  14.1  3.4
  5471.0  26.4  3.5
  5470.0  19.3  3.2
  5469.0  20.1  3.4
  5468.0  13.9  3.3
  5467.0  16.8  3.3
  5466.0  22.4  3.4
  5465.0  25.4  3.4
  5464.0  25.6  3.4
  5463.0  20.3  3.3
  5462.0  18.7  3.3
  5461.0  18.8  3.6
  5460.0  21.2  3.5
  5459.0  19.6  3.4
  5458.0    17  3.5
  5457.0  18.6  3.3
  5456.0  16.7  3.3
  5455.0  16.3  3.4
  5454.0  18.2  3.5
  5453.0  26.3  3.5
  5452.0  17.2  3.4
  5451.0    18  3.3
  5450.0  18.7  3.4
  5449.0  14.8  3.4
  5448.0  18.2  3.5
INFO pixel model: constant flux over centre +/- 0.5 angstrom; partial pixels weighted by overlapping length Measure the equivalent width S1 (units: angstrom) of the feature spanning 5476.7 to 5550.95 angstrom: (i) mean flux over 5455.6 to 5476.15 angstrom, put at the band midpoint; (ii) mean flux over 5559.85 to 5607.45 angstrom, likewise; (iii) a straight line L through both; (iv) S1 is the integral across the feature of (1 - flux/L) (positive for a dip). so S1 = -3.8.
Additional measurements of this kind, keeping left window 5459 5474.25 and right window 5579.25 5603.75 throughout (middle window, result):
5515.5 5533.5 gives -0.80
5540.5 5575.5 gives 1.02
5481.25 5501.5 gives -2.18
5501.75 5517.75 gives -0.58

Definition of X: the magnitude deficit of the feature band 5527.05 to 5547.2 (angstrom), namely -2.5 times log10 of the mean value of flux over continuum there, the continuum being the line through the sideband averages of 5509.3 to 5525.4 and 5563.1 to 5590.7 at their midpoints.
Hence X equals 0.09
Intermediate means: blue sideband 21.4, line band 19.4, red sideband 20.5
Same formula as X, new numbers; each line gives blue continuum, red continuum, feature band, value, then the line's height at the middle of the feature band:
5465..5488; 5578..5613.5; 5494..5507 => -0.13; 19.8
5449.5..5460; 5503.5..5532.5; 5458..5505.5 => -0.05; 19.8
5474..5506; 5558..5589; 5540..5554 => 0.12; 20.8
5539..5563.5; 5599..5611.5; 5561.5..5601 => -0.03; 19.9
